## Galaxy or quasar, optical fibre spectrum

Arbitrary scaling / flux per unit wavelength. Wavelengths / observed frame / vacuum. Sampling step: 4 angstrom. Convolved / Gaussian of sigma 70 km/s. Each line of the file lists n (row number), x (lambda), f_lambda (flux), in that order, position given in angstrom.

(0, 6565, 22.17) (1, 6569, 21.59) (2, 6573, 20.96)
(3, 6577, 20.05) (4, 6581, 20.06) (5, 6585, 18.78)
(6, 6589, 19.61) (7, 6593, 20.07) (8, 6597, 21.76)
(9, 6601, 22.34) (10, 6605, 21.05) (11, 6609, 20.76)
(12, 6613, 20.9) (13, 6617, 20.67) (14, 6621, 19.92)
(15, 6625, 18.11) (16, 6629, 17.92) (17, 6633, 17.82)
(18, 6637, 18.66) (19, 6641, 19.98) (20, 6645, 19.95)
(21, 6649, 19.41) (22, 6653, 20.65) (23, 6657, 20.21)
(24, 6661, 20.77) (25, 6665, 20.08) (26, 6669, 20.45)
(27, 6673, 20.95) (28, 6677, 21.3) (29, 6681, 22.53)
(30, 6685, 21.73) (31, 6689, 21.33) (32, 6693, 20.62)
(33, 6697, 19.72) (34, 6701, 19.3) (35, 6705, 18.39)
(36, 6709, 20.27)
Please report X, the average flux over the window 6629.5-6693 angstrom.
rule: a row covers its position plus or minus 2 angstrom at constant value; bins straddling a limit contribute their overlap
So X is 20.3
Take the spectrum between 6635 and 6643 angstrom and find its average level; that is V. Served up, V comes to 19.3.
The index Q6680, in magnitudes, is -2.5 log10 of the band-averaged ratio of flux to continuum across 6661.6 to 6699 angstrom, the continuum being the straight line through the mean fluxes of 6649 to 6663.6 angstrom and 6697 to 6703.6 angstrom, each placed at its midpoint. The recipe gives -0.06 mag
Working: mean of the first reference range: 20.4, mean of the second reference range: 19.3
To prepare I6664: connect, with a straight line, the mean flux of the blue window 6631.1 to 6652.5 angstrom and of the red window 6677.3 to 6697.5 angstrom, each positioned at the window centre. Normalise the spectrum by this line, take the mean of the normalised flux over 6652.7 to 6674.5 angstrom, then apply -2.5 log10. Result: -0.01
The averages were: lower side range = 19.3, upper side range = 21.3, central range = 20.5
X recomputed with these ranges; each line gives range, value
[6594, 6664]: 20.1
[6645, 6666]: 20.2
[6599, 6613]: 21.3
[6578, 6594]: 19.6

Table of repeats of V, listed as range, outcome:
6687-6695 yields 21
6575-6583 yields 20.1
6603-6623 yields 20.7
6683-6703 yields 20.5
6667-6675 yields 20.7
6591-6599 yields 20.9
